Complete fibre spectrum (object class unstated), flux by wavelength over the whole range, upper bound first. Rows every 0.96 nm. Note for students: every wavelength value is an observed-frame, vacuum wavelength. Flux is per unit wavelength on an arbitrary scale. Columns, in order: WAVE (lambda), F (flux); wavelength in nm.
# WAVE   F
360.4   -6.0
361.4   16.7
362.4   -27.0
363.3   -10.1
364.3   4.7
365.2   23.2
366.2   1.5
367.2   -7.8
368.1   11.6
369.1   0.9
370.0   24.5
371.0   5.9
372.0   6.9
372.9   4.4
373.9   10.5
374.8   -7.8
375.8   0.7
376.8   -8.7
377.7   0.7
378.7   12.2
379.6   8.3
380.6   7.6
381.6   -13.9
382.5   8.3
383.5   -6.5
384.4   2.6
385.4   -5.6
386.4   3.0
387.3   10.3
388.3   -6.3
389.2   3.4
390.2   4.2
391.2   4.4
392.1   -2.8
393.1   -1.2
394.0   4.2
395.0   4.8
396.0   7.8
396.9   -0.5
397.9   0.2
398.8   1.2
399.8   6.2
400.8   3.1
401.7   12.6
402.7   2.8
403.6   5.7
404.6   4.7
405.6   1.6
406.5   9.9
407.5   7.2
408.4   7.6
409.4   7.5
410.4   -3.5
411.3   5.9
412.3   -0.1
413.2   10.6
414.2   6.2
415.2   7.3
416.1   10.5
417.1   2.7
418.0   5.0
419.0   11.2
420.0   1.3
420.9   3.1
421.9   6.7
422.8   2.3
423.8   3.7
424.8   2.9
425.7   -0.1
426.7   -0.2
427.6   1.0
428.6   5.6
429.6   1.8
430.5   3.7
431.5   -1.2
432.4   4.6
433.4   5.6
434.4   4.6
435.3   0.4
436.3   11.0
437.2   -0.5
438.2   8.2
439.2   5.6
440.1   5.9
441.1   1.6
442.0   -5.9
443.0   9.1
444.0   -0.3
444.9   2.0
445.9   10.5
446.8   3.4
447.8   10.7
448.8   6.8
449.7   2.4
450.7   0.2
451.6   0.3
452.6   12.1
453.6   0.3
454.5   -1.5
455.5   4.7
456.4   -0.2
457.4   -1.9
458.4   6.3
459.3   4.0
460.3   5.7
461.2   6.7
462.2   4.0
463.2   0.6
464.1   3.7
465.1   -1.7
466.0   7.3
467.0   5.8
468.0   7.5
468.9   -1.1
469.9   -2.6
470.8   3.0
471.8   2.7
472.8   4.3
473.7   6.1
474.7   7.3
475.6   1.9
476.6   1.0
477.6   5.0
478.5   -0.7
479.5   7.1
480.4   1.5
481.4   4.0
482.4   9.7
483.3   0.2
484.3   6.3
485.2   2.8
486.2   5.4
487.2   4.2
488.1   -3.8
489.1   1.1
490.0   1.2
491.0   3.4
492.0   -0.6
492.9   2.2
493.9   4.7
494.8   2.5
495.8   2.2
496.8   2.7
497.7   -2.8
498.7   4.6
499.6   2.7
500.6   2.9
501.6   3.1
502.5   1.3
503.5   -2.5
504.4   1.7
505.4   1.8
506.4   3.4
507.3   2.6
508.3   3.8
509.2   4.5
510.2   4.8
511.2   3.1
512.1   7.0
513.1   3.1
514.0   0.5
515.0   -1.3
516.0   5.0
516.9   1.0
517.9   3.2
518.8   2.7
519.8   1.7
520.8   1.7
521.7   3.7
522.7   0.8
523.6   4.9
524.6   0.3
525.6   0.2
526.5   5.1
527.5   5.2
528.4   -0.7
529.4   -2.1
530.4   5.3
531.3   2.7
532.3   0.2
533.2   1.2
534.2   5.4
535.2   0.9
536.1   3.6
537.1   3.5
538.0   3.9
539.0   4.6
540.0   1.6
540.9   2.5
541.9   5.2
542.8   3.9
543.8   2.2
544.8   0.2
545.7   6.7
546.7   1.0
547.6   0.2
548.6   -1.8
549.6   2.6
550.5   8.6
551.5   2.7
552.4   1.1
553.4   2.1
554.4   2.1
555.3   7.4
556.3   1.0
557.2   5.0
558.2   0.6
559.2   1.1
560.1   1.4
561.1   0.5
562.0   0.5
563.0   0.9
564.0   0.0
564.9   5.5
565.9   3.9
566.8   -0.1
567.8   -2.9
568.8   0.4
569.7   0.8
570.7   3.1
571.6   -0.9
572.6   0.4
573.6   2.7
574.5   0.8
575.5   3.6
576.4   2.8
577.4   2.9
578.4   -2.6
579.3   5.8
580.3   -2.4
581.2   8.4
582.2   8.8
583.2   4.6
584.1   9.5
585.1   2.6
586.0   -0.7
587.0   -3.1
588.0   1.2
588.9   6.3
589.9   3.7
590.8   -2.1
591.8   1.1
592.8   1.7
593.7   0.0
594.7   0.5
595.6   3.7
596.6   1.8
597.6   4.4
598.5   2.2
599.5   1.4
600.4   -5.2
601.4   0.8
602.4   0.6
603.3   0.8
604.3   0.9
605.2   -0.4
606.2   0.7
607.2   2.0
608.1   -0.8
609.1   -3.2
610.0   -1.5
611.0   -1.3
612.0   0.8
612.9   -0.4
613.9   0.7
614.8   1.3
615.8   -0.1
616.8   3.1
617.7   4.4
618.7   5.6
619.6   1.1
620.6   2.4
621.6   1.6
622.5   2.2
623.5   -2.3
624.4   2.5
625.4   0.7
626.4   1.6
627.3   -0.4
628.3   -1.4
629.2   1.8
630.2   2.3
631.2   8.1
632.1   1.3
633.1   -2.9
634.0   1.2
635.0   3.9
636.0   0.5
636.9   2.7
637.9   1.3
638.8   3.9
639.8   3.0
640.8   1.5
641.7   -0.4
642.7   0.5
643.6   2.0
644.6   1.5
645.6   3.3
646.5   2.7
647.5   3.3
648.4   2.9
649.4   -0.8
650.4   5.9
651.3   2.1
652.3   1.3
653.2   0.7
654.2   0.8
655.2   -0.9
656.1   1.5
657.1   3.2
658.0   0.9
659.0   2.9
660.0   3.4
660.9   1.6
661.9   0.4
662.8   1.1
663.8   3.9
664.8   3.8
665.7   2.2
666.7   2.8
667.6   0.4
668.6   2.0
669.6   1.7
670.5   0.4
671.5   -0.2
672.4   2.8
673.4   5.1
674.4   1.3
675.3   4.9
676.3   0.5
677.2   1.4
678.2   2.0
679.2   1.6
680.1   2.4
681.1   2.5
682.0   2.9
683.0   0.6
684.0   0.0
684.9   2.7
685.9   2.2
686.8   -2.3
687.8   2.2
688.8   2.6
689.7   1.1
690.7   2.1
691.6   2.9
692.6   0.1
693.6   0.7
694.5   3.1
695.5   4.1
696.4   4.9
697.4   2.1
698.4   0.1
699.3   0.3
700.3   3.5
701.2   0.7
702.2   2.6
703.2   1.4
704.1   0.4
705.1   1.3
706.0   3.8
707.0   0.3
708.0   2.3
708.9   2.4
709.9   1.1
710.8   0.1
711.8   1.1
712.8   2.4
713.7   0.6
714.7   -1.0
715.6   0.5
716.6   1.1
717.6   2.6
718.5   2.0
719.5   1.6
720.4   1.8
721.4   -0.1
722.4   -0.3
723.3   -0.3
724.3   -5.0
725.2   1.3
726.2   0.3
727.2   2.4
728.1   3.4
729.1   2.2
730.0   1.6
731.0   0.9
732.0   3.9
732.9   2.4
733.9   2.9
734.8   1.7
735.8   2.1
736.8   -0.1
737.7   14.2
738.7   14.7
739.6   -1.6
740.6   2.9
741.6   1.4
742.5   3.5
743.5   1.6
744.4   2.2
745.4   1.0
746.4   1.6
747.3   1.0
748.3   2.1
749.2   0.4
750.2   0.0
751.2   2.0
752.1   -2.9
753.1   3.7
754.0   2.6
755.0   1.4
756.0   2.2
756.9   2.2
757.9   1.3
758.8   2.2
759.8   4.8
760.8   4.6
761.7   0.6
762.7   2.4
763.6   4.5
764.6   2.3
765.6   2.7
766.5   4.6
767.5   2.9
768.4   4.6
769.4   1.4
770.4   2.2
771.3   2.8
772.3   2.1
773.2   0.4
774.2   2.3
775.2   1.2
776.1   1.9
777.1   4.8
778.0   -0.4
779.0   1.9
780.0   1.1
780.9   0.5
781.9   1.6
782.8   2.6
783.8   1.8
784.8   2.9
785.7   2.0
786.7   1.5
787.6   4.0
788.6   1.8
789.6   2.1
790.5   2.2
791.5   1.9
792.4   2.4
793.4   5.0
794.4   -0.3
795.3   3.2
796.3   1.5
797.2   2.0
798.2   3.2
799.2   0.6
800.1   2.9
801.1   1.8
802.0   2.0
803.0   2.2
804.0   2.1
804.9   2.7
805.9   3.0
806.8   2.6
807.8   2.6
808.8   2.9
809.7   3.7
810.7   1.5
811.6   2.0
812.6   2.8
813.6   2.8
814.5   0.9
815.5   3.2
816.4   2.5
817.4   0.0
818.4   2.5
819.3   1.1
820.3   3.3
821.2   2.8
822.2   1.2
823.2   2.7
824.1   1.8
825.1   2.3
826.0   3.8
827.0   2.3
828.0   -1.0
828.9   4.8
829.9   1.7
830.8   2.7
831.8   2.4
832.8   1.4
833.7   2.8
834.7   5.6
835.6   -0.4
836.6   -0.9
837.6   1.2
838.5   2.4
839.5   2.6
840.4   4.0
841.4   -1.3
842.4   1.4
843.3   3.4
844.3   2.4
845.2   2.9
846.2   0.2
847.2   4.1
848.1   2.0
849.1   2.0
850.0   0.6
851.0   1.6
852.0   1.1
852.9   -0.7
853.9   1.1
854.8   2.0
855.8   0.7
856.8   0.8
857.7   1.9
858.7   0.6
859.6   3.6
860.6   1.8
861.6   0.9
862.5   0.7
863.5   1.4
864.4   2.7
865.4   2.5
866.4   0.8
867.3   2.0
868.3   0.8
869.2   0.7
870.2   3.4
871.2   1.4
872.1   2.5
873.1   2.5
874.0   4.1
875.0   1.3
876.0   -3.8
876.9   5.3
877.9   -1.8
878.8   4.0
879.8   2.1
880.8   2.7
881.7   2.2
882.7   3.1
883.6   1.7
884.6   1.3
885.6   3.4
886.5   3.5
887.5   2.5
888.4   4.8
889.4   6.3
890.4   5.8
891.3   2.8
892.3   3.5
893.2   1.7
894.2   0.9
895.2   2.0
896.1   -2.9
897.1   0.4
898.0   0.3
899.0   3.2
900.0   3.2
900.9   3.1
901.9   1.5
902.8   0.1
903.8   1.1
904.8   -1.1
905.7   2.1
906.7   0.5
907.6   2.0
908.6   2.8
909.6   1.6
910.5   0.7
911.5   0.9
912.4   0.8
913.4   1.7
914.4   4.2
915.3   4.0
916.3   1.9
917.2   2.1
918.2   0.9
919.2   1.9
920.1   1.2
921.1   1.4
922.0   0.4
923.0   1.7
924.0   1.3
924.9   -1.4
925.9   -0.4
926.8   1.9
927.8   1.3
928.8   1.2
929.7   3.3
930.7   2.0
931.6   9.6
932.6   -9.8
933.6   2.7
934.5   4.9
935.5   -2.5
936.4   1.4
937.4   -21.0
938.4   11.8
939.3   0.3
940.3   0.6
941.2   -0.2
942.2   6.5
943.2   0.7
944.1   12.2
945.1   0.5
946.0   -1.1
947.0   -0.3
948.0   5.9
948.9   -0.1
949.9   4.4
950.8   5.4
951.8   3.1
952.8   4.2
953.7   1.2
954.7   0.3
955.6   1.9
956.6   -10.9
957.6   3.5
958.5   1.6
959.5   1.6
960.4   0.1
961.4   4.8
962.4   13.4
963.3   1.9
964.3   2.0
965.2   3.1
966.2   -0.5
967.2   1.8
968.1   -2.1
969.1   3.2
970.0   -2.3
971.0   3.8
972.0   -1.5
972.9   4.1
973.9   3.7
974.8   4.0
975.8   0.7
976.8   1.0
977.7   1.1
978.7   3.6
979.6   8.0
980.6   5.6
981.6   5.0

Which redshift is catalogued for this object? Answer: 0.980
